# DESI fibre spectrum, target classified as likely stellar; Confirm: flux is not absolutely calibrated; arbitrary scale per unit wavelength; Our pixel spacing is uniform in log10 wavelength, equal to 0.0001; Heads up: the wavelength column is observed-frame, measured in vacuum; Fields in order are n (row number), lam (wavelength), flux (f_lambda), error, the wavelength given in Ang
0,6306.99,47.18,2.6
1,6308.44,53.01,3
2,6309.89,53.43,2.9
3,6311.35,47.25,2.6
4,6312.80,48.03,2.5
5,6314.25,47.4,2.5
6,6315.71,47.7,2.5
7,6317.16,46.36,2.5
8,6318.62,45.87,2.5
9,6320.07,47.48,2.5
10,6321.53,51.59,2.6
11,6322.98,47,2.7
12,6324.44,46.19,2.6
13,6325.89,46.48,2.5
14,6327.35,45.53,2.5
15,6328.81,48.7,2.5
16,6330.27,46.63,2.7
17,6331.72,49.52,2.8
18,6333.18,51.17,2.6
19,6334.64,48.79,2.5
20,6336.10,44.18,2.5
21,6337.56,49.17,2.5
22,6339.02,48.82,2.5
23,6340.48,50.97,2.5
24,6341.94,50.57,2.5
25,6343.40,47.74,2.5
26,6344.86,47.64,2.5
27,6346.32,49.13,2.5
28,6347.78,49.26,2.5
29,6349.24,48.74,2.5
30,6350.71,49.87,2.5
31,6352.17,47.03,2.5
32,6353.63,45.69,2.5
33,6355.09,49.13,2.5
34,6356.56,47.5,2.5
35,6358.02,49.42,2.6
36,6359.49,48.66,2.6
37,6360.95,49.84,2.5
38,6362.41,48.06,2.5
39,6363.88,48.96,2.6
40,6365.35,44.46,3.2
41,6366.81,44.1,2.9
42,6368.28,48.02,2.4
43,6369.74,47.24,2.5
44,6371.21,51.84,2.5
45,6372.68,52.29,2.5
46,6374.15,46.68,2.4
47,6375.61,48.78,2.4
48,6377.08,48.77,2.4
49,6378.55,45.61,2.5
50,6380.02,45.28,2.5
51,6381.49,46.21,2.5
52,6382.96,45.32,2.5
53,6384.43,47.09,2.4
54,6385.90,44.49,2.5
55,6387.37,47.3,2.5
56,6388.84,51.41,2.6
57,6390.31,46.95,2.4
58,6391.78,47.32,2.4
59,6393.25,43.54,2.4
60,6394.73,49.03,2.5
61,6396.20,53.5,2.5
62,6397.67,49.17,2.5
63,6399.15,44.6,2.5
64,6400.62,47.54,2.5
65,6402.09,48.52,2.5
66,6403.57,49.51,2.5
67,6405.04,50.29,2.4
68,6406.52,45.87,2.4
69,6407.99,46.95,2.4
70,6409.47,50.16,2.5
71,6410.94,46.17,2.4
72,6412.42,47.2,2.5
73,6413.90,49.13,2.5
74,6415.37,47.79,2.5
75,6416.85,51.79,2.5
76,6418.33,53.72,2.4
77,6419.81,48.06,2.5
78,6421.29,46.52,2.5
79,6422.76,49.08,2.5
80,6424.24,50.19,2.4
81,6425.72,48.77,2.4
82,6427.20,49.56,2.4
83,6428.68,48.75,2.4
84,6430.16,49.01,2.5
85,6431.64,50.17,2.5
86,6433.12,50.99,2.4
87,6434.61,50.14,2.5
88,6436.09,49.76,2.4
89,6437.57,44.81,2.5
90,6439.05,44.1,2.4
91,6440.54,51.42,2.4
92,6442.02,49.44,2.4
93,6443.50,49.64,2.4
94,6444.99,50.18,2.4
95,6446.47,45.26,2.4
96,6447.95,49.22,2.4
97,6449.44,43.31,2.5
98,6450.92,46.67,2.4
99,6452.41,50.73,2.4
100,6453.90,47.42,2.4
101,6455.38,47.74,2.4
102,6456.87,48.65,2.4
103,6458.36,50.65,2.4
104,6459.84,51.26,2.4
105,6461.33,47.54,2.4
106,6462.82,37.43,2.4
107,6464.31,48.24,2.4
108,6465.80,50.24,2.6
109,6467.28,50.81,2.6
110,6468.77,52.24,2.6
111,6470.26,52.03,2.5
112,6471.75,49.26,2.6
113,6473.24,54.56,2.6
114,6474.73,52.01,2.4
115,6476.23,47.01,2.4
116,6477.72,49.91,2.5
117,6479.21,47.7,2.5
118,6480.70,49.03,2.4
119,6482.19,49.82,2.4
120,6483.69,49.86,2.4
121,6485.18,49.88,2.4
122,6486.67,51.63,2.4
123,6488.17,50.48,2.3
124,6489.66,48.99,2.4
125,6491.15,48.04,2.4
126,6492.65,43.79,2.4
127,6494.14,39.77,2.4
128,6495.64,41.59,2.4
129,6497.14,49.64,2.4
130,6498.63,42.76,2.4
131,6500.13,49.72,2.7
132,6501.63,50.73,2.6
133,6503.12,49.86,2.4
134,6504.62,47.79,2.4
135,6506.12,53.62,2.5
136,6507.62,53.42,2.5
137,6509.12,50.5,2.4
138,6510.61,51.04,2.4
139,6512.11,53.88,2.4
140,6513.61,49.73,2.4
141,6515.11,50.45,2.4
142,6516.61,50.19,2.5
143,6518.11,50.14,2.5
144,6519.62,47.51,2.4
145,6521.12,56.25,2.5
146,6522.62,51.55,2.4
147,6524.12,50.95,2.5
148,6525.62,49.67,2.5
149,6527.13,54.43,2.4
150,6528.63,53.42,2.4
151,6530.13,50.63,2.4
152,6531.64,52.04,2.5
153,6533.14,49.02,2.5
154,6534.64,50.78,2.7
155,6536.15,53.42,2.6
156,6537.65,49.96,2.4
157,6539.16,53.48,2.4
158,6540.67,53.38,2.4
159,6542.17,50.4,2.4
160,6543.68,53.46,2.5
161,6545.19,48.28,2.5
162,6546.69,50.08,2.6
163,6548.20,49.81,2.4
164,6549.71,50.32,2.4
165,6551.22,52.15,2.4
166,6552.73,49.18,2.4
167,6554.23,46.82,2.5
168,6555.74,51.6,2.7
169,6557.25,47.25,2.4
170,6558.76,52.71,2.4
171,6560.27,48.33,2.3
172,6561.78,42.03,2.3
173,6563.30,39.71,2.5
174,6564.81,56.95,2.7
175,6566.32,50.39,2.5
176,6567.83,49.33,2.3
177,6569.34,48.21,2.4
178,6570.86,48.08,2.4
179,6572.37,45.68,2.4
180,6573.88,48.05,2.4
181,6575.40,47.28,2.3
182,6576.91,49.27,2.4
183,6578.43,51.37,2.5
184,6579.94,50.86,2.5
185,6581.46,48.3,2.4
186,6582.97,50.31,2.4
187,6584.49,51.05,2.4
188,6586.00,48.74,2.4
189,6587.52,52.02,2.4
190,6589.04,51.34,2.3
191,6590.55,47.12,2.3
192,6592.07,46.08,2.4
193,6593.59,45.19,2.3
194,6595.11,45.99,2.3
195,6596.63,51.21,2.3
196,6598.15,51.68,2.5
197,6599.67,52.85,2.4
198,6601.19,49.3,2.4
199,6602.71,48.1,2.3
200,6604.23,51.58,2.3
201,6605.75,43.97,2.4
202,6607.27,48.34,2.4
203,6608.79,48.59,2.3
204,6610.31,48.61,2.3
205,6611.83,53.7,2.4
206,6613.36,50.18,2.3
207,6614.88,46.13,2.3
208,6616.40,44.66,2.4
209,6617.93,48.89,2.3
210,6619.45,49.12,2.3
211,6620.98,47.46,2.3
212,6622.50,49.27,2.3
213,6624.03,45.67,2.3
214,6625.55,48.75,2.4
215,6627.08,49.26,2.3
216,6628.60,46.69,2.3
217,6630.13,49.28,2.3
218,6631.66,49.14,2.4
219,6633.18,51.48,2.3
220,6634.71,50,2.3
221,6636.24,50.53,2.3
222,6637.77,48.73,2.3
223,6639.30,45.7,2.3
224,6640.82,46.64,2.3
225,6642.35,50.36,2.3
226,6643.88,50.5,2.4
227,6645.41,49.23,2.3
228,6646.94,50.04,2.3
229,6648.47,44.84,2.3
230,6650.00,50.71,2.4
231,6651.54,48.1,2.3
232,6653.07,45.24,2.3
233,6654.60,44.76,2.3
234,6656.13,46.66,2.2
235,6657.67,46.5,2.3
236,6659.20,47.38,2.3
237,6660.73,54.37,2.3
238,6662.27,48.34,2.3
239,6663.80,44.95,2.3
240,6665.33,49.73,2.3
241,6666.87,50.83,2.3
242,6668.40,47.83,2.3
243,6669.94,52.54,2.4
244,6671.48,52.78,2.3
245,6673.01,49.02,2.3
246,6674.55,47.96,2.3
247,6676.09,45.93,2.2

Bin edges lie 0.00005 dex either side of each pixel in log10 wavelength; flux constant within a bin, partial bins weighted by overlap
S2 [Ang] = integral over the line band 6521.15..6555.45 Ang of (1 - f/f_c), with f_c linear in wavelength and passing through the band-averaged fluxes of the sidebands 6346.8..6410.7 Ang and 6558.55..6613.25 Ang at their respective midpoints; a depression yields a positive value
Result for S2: -1.7 Ang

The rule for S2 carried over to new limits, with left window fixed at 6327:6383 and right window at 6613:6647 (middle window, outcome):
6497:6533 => -1.8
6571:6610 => -0.4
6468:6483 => -0.6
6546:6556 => -0.3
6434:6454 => 0.1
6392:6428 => -0.3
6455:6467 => 0.1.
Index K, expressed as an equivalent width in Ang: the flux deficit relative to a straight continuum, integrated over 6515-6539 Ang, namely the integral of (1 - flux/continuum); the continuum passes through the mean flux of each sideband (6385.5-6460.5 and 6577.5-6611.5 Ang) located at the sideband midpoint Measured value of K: -1.2 Ang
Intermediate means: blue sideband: 48.5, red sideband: 49.3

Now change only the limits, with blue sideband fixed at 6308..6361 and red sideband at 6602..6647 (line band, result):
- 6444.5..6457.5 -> 0.2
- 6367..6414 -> 0.6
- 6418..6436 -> -0.4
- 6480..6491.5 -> -0.3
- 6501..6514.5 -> -0.7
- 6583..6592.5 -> -0.2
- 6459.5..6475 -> -0.3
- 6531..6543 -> -0.7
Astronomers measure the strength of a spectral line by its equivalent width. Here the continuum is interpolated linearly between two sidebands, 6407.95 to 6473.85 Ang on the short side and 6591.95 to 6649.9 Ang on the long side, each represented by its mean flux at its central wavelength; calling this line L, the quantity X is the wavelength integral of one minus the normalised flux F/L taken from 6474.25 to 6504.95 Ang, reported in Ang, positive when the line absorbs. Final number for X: 0.5 Ang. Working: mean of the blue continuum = 48.8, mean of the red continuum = 48.7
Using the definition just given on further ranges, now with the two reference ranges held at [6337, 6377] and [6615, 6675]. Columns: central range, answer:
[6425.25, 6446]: -0.21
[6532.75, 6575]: -0.92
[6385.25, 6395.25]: 0.28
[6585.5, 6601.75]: -0.23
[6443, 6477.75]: -0.21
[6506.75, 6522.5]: -0.91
